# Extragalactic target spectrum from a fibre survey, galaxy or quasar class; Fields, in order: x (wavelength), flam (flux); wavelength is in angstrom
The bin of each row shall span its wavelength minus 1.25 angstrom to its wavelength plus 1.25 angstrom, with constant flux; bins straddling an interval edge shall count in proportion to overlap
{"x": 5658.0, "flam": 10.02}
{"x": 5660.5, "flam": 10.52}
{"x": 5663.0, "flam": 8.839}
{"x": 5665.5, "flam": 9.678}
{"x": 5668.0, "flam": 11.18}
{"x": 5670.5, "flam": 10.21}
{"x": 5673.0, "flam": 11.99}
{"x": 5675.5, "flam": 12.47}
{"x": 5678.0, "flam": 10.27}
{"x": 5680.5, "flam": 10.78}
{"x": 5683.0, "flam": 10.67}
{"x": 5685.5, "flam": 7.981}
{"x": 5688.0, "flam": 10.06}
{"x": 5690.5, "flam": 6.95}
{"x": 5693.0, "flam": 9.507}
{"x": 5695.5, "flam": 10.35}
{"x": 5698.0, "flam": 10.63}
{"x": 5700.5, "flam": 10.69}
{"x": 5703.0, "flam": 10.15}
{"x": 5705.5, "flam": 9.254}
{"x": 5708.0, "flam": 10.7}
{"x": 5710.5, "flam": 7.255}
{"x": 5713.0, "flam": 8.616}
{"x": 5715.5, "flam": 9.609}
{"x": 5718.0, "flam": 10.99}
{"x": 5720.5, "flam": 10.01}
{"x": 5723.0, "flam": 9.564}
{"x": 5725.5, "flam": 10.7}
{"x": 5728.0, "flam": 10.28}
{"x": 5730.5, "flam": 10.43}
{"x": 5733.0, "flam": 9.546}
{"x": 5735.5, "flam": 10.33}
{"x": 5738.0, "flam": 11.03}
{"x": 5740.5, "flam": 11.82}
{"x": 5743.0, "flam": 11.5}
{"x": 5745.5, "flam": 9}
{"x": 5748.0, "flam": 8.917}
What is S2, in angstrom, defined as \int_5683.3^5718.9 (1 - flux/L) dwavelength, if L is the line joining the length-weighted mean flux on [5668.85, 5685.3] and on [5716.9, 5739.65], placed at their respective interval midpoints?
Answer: 3.8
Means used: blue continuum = 10.9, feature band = 9.5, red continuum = 10.3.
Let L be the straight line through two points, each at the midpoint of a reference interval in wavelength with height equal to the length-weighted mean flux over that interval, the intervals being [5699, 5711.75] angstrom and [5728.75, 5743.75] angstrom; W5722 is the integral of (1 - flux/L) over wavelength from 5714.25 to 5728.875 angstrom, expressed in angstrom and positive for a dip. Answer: 0.0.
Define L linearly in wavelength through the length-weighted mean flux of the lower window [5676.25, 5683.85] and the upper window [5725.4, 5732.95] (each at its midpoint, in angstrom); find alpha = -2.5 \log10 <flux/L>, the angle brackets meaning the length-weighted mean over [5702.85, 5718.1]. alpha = 0.12 mag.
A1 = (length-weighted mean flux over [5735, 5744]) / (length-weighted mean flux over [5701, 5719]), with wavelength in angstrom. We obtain 1.18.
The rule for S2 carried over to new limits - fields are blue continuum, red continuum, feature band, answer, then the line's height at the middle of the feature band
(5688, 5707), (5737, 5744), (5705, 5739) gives 2.60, 10.7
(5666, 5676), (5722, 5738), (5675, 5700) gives 2.40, 11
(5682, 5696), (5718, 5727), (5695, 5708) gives -0.95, 9.56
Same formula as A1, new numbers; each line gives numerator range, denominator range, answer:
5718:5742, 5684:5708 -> 1.09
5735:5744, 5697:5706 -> 1.10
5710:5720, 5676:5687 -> 0.92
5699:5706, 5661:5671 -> 1.01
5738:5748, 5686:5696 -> 1.17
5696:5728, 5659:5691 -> 0.97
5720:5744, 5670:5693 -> 1.04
